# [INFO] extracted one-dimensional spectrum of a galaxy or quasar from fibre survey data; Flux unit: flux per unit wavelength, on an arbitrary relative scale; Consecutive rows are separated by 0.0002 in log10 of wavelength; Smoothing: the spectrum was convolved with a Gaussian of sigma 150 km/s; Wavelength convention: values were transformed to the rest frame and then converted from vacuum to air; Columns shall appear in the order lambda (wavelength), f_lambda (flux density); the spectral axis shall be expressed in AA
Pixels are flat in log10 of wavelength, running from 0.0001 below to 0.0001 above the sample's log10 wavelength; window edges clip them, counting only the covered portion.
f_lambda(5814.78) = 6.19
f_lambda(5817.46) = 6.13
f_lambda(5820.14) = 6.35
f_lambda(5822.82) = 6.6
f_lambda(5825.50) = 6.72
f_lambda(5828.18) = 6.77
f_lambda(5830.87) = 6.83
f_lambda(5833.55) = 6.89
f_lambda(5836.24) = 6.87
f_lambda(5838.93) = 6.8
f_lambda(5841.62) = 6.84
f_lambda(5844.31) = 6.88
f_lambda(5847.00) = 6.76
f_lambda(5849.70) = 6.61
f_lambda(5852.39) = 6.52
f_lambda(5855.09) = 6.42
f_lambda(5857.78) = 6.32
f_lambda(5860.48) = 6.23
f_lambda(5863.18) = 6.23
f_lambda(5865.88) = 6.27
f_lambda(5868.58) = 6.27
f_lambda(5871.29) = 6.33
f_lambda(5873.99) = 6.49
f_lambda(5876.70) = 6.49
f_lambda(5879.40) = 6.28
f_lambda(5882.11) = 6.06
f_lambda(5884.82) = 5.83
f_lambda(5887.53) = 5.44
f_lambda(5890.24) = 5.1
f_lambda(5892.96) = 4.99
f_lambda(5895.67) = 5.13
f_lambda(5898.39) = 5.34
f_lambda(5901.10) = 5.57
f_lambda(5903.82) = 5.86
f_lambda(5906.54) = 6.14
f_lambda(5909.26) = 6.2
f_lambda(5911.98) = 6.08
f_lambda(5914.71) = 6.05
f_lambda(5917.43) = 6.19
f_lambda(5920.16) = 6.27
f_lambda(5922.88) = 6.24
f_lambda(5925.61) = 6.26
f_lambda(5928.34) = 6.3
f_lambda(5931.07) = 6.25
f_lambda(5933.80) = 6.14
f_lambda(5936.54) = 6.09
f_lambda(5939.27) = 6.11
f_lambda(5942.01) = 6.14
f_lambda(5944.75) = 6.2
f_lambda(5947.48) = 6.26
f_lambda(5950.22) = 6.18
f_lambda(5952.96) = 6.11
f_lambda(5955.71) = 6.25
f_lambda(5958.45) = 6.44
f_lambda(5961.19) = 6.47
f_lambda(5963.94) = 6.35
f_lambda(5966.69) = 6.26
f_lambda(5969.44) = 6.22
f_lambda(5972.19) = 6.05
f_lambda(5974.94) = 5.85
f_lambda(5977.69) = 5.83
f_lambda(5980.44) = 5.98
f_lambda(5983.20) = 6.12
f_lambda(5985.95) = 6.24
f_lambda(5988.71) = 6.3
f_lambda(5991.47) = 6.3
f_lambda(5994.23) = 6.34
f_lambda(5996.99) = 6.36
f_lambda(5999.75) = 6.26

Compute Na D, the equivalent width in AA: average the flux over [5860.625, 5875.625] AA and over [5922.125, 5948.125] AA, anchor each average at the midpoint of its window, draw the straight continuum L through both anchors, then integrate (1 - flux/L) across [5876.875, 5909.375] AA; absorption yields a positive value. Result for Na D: 3.1 AA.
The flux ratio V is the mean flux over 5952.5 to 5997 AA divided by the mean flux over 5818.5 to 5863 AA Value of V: 0.93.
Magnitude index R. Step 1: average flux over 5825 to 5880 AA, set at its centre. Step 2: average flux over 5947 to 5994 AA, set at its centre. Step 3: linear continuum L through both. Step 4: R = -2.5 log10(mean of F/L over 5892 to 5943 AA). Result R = 0.07 mag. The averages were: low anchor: 6.56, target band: 5.97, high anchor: 6.19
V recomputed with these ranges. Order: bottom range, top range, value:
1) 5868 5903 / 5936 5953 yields 1.07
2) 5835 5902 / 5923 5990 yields 1.00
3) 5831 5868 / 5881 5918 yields 0.87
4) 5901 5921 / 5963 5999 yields 1.02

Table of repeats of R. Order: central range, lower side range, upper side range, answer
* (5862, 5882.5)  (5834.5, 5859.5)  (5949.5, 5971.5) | 0.04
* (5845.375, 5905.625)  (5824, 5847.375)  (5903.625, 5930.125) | 0.08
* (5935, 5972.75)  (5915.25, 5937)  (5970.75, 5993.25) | -0.01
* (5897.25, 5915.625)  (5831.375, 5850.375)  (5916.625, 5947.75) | 0.08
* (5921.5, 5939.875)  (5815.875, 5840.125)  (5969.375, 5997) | 0.02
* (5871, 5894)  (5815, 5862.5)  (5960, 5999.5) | 0.10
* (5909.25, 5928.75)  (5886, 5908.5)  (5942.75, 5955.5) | -0.08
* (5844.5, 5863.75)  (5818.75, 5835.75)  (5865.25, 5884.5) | 0.00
